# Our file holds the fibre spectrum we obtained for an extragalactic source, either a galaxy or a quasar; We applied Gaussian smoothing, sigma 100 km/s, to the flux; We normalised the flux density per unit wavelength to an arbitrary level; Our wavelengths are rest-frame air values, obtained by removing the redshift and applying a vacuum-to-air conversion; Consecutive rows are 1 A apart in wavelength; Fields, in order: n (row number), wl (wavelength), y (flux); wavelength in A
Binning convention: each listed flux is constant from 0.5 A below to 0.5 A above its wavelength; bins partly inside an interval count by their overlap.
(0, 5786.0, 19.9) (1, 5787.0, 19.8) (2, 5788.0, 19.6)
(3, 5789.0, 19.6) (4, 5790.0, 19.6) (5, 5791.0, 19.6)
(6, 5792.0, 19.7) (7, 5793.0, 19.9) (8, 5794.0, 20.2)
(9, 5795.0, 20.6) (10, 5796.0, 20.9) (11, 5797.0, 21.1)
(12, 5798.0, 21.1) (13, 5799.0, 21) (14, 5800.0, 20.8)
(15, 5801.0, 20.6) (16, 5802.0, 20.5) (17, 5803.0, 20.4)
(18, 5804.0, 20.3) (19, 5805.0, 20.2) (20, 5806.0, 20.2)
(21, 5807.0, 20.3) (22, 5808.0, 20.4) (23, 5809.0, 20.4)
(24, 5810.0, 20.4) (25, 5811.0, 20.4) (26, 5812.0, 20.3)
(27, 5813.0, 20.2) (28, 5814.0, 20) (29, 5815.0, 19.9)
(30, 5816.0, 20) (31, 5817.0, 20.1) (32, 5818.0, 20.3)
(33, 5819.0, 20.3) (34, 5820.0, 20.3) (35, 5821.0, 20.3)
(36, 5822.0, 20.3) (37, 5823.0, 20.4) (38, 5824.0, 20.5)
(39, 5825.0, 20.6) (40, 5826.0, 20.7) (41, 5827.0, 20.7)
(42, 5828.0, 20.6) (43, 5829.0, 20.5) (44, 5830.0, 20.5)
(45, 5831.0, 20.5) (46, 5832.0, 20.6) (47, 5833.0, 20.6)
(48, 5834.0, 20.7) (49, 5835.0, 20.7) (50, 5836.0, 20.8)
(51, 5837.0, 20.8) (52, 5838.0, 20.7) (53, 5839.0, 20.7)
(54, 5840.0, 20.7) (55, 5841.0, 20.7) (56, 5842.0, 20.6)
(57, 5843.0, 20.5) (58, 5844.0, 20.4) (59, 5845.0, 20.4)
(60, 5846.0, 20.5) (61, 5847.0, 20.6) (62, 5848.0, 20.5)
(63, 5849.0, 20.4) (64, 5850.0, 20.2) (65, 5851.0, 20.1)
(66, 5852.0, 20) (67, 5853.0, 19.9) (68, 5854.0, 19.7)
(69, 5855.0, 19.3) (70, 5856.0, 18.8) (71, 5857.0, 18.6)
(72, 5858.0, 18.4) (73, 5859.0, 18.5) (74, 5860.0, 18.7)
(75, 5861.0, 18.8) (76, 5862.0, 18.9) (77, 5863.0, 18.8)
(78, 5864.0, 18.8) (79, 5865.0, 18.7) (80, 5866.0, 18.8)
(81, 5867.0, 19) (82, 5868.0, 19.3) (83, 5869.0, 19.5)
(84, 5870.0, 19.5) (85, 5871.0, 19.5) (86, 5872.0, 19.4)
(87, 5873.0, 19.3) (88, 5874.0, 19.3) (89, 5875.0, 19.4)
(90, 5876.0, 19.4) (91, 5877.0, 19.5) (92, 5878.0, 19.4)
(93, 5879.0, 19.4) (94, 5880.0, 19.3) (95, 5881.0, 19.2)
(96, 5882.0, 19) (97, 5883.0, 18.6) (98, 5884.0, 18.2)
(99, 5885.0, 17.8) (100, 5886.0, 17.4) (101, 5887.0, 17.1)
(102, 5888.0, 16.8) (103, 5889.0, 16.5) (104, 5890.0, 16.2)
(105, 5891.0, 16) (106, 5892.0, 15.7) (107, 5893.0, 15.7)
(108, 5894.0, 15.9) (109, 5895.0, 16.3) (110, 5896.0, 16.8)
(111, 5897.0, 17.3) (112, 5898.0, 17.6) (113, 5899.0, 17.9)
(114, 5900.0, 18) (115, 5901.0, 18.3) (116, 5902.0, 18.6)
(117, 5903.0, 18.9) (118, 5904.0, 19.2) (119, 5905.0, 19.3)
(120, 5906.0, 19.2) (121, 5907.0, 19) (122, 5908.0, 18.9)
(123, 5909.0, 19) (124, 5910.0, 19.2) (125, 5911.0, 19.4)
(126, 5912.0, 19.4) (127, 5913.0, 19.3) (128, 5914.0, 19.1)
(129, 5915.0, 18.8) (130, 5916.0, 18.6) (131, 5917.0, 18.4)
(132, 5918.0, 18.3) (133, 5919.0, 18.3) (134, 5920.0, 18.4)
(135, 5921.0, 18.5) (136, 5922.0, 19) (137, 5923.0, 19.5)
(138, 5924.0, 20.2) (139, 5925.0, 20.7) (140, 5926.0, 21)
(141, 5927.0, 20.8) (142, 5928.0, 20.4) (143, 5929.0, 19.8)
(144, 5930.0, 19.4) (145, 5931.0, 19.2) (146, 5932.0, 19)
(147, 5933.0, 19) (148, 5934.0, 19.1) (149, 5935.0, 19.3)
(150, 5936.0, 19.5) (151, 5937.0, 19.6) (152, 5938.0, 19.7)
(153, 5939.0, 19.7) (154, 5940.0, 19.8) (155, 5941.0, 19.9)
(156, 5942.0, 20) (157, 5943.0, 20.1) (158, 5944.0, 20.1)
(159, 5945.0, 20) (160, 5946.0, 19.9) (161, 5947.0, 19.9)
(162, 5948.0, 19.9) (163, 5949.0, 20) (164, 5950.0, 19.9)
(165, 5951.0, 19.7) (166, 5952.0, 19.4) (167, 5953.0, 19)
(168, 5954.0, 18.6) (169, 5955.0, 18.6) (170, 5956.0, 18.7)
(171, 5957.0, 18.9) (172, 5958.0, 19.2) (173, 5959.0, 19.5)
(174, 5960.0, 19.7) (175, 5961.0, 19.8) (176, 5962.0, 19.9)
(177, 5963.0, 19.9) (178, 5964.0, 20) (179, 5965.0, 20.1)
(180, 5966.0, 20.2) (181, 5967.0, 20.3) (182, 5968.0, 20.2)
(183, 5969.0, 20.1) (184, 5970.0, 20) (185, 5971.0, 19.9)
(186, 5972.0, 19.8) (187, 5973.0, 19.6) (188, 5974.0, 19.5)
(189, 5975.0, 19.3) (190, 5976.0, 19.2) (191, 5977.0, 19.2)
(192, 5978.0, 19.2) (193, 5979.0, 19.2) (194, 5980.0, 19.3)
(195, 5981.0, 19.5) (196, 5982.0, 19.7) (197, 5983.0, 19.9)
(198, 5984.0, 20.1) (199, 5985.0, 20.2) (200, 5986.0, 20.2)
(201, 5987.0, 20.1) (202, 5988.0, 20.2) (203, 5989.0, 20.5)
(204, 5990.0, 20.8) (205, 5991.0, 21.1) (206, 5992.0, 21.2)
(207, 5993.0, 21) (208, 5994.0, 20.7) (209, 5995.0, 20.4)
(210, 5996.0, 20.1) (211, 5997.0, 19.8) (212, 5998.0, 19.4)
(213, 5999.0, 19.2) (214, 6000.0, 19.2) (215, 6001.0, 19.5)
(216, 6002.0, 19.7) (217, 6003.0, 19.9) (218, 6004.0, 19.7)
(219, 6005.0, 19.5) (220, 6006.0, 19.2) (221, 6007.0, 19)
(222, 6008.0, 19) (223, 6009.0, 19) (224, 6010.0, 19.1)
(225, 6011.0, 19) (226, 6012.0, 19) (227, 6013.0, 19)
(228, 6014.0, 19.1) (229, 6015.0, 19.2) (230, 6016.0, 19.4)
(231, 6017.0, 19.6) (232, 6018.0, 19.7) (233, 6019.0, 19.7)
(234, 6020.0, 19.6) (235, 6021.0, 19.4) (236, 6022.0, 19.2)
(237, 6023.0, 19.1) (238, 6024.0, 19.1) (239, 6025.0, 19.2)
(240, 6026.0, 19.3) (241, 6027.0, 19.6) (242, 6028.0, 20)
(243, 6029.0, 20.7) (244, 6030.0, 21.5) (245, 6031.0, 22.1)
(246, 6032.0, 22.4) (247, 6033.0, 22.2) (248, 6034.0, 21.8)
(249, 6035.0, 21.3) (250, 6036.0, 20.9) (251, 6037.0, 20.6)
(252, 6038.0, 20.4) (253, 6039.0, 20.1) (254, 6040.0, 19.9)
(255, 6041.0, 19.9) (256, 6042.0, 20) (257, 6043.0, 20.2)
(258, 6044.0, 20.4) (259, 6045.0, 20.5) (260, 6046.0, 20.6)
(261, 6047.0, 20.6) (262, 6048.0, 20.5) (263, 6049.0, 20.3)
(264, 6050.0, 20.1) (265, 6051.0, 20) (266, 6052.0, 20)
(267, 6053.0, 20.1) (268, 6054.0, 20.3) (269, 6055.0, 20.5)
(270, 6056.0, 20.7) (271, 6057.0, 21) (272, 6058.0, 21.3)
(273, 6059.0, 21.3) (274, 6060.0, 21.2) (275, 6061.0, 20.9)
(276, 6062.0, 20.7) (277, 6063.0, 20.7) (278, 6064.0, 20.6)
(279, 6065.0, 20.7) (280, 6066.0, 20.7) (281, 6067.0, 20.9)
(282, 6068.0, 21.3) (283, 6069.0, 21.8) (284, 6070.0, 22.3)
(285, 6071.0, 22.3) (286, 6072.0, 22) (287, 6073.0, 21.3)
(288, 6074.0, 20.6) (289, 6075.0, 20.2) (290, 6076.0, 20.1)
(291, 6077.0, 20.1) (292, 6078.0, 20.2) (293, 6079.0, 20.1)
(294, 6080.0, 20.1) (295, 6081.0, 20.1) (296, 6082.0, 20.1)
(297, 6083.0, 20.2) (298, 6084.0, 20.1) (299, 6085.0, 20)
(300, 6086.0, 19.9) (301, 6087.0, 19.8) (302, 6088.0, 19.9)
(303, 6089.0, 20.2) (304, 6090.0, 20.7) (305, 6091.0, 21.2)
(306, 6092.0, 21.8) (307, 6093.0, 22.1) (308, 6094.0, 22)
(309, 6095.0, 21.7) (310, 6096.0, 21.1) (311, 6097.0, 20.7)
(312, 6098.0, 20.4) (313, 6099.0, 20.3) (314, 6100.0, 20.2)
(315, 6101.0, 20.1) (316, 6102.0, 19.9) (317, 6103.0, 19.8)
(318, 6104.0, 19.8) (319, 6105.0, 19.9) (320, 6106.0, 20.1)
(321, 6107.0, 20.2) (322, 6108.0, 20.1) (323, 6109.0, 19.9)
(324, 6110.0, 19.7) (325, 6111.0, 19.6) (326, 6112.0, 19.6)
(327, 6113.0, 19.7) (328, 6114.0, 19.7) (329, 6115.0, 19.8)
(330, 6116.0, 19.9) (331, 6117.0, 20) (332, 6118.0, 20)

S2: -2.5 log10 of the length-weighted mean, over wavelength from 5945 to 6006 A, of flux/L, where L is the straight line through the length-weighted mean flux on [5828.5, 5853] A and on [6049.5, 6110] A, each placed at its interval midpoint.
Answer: 0.04 mag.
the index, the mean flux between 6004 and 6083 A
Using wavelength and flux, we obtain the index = 20.3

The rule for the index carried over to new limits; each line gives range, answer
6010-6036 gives 20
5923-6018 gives 19.7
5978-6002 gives 20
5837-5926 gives 18.9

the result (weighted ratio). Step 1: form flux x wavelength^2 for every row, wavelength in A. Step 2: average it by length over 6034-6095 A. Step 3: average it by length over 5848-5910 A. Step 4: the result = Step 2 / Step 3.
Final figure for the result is 1.18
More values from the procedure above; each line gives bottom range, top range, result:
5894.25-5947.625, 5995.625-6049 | 1.08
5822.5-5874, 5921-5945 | 1.02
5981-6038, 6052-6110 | 1.06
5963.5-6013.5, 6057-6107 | 1.08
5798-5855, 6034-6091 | 1.09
